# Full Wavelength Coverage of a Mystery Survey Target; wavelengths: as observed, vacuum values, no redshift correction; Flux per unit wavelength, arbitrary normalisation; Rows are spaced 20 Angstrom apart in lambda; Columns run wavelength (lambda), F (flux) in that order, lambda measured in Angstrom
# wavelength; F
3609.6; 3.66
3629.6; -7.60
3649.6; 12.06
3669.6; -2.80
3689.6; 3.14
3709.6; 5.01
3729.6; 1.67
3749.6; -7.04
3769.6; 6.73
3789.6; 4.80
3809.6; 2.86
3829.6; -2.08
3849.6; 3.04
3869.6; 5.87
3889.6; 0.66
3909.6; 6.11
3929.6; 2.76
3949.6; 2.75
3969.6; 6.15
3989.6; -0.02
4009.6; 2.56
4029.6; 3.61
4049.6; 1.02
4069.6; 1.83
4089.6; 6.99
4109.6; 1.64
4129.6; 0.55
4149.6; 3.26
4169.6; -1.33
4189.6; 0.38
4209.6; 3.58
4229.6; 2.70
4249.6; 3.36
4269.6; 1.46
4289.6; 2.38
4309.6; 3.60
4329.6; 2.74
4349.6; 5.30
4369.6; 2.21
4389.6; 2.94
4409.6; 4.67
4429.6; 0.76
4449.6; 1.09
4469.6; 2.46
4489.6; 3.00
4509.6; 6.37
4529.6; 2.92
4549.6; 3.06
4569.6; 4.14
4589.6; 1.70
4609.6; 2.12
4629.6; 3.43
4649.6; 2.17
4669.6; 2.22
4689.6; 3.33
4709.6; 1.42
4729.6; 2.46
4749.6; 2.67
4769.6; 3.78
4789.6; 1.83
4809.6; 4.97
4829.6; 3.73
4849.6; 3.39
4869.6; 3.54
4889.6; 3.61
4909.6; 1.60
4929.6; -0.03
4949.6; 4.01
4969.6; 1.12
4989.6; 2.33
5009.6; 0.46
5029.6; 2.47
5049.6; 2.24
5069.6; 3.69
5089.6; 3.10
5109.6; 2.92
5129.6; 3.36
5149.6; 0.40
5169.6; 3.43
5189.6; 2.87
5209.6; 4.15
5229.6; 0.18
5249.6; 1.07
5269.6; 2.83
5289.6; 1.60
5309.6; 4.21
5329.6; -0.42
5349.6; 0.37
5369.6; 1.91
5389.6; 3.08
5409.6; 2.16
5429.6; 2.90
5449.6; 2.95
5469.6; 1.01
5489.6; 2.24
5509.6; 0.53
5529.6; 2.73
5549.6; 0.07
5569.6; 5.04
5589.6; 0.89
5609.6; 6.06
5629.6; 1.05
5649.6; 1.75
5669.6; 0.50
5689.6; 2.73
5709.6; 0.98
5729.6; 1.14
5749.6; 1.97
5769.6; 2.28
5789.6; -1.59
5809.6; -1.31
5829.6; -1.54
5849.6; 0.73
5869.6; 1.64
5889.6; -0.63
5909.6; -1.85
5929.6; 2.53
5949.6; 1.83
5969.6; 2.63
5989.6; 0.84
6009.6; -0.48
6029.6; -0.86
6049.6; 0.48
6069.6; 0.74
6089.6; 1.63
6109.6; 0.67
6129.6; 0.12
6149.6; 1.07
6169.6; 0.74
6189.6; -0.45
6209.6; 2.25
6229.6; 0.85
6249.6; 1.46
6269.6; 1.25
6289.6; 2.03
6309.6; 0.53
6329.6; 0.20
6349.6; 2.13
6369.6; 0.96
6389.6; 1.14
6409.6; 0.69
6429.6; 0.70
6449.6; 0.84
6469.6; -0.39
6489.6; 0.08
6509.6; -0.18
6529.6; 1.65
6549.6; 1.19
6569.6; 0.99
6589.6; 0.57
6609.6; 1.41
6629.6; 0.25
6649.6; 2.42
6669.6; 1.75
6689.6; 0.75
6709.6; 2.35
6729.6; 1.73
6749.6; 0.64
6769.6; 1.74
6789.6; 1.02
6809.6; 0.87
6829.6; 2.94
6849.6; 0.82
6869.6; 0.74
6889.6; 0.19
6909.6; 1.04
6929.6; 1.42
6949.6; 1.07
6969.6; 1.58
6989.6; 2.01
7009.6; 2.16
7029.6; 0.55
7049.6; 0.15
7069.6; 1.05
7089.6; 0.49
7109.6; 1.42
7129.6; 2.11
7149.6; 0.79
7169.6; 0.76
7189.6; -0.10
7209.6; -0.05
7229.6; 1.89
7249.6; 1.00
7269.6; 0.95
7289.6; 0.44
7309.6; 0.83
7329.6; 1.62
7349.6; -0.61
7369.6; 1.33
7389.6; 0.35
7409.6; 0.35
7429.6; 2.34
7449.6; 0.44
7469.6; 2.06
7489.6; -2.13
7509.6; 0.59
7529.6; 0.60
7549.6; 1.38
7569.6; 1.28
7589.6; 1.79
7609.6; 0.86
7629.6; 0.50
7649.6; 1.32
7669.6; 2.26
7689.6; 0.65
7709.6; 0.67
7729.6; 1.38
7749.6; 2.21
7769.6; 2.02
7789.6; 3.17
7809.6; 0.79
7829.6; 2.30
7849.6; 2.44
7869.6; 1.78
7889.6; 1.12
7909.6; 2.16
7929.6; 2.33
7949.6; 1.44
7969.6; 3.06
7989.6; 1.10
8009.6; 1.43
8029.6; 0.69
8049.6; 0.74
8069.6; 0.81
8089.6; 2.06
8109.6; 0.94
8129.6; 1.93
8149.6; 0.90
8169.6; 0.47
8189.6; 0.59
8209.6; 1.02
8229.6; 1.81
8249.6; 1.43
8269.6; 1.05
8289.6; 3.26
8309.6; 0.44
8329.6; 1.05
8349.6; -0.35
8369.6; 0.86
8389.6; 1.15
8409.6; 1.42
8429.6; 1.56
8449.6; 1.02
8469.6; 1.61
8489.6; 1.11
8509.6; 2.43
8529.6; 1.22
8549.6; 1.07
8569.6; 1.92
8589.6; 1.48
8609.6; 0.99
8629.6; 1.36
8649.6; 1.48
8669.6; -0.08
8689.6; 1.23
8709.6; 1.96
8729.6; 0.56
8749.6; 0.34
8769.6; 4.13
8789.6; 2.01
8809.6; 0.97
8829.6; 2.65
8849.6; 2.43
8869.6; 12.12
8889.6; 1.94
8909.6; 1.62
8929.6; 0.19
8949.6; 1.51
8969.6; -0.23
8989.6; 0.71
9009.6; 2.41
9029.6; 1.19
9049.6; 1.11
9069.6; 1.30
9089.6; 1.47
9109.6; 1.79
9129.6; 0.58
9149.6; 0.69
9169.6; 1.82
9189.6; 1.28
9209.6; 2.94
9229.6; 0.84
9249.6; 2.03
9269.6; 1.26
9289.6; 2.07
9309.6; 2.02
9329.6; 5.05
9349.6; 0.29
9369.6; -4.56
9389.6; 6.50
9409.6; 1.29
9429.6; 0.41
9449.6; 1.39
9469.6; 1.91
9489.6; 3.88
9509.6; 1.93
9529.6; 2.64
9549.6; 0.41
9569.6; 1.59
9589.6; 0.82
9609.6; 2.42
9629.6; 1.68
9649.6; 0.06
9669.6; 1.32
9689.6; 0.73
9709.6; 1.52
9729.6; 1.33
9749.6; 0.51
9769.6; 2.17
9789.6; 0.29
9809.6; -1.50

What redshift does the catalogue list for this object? 1.38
